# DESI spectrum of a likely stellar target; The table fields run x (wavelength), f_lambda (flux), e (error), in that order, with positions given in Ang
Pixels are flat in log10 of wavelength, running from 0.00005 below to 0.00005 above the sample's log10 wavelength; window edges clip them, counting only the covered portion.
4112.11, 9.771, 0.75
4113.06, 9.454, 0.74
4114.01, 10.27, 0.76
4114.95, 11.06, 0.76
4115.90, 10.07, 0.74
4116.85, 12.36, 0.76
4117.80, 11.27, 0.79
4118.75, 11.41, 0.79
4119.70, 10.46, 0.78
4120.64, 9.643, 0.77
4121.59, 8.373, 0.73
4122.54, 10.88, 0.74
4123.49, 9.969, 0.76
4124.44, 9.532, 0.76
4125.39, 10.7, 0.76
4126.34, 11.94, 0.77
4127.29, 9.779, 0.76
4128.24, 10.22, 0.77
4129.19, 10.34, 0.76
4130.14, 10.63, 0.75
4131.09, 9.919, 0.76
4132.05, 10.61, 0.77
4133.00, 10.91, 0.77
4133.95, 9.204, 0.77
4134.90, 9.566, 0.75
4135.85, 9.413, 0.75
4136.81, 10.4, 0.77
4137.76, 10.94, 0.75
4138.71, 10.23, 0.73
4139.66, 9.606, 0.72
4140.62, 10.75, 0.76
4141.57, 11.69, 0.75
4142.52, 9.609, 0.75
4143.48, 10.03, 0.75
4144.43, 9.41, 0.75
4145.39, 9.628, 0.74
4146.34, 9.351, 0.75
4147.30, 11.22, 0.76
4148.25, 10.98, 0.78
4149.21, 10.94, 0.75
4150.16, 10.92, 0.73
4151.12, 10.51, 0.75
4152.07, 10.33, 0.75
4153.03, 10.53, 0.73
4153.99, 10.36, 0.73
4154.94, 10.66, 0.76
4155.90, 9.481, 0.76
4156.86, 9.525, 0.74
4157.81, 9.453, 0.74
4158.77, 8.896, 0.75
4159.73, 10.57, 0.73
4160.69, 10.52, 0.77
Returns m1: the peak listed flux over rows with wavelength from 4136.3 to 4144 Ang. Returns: 11.69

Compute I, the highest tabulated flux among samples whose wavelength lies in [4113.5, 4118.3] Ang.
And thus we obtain 12.36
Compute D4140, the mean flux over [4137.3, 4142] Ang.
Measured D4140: 10.6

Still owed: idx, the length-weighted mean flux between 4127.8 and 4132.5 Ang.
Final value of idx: 10.3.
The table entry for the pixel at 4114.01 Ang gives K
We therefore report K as 10.27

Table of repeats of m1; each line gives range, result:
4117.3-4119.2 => 11.41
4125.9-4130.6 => 11.94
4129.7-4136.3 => 10.91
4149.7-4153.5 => 10.92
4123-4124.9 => 9.969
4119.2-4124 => 10.88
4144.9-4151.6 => 11.22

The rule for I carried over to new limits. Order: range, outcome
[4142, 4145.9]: 10.03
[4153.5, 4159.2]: 10.66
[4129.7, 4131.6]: 10.63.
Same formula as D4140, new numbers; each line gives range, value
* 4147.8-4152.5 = 10.7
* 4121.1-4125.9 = 9.9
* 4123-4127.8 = 10.4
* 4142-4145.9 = 9.69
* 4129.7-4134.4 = 10.2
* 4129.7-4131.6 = 10.2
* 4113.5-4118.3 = 11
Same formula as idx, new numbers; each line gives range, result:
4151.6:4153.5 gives 10.4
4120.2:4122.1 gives 9.02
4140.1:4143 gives 10.7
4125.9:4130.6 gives 10.6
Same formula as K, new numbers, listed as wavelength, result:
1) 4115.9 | 10.07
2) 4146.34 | 9.351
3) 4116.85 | 12.36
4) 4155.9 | 9.481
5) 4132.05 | 10.61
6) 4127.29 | 9.779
